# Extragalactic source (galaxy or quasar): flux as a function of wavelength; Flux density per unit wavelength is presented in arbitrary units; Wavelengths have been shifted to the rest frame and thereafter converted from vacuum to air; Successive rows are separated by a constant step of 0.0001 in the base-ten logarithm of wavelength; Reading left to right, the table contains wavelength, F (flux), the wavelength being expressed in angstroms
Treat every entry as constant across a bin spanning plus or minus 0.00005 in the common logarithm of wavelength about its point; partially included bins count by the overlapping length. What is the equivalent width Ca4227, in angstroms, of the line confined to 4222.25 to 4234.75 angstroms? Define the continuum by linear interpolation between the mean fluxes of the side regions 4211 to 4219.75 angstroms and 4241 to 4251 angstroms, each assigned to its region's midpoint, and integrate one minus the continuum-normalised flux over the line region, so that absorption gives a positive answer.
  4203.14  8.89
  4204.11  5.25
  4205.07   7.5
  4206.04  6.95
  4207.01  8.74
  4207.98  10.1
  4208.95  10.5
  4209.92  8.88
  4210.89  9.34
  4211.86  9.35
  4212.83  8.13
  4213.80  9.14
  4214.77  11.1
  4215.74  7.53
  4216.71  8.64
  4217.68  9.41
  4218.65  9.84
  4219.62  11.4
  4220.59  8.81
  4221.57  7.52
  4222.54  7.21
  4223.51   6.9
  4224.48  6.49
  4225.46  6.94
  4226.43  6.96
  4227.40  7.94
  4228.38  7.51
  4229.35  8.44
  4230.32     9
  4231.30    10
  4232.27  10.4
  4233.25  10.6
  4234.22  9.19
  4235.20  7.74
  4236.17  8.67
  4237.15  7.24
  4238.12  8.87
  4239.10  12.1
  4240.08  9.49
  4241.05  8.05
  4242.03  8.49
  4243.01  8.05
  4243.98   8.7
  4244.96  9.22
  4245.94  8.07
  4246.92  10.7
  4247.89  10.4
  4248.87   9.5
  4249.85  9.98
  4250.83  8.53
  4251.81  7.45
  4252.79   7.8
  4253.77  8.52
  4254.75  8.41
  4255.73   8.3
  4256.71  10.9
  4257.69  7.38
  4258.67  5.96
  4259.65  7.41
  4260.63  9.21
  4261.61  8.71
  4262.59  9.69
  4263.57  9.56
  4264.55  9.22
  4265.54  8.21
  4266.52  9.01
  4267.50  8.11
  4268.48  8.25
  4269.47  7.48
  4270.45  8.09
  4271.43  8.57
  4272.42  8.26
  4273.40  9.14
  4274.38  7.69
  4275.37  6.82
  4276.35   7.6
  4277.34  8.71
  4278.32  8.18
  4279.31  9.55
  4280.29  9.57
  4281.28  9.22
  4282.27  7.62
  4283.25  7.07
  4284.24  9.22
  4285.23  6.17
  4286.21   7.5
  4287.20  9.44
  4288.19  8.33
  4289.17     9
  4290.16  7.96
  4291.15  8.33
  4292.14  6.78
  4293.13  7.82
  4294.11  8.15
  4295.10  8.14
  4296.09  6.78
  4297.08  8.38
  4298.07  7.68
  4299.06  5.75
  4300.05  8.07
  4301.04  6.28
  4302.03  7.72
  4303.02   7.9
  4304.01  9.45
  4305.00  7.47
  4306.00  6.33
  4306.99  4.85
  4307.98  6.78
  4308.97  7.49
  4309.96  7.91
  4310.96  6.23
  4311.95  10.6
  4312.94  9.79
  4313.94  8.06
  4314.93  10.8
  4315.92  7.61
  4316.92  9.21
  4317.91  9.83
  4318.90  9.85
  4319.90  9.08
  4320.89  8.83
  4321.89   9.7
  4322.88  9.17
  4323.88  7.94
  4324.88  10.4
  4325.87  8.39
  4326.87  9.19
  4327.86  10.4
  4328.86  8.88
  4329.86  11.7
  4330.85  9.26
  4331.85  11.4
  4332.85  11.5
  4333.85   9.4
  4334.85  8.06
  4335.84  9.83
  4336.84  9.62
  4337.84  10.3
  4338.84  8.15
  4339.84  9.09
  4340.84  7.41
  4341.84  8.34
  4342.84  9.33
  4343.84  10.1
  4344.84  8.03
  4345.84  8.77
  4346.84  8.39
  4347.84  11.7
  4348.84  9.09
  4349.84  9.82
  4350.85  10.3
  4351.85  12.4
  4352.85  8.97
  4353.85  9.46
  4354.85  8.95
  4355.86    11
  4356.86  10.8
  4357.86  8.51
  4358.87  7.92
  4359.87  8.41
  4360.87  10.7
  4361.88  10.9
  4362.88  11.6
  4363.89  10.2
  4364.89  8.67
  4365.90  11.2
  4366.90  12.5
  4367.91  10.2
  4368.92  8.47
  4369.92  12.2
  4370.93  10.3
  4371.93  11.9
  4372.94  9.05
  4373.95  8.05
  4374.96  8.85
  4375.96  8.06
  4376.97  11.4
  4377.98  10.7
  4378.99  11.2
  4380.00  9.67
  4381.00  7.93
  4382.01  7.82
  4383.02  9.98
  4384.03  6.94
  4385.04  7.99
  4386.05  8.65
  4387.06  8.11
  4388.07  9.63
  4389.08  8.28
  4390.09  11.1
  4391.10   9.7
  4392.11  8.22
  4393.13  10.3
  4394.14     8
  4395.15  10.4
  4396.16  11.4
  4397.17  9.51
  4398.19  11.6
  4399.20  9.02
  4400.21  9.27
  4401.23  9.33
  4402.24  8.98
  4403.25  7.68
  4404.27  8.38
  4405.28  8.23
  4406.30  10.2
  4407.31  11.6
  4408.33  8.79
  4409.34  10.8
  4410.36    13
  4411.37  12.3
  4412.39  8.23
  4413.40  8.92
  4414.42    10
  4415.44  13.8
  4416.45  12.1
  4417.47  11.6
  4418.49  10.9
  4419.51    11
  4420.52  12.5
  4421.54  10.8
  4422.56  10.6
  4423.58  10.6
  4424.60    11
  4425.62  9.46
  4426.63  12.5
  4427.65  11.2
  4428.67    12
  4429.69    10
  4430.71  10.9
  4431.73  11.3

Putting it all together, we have 1.27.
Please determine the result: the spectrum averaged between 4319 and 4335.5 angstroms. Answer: 9.59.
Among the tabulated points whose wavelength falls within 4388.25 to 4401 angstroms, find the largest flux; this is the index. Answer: 11.6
